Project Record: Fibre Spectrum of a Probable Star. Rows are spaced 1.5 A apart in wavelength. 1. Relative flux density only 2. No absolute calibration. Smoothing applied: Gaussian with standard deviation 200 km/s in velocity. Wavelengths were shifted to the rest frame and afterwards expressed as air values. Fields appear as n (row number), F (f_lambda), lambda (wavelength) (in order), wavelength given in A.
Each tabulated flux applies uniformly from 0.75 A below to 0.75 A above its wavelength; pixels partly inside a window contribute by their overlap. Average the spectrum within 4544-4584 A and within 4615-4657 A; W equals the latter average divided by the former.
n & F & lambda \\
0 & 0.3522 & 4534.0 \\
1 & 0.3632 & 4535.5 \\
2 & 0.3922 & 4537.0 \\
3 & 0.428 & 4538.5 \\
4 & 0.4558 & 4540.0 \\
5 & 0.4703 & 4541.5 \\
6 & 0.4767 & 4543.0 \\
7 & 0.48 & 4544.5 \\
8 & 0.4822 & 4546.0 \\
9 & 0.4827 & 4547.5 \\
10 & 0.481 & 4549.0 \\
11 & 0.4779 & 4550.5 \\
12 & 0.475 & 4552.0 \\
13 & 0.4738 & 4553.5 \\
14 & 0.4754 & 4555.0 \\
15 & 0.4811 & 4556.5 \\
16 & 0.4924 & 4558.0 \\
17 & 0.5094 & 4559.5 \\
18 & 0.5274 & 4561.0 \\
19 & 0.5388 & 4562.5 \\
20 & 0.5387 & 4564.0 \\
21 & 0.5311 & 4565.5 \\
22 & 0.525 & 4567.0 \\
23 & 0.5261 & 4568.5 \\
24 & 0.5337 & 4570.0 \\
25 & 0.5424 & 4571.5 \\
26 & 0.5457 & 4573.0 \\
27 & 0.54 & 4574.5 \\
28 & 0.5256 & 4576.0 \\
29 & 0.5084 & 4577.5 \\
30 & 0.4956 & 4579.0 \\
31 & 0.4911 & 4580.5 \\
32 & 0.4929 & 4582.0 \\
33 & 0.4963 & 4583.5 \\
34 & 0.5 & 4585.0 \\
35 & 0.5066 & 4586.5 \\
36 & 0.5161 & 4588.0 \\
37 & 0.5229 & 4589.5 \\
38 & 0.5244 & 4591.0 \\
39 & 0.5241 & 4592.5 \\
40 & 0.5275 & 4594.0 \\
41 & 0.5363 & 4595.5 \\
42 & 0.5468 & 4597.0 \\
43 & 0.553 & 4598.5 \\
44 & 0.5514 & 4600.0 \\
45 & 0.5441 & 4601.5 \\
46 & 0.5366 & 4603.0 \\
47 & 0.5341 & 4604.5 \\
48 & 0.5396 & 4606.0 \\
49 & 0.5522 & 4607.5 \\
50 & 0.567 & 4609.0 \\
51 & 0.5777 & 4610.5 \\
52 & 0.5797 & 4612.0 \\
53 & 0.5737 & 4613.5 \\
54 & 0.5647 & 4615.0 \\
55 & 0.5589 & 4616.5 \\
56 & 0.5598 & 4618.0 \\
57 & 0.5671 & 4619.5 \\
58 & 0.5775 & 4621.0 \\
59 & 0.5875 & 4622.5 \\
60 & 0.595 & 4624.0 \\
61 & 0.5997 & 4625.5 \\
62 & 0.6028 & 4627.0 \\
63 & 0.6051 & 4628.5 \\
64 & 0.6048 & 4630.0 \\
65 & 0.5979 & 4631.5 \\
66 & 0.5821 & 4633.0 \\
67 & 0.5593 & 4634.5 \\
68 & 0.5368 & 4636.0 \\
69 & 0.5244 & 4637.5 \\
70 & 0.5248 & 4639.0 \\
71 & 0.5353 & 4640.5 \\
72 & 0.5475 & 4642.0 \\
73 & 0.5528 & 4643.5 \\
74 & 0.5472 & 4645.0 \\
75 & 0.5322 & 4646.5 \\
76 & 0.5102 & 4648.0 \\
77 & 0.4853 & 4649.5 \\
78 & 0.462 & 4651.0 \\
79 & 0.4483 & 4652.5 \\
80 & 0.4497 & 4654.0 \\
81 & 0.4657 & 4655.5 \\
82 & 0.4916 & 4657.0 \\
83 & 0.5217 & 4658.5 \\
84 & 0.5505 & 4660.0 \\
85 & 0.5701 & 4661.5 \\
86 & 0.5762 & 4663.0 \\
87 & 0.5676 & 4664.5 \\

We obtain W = 1.08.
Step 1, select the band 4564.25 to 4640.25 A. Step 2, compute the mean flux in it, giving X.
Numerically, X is 0.546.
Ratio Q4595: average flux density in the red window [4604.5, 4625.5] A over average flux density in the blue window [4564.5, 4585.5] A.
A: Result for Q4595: 1.1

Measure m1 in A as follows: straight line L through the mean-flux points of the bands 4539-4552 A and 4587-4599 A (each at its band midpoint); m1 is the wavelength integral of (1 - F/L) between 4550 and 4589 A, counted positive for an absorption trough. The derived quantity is -0.60 A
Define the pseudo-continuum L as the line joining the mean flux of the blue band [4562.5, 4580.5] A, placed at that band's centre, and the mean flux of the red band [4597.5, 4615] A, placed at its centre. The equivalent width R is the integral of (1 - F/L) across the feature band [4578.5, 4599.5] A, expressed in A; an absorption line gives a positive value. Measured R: 0.9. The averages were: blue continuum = 0.527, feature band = 0.517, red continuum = 0.556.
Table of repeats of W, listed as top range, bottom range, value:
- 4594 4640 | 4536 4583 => 1.14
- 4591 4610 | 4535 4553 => 1.19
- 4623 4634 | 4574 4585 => 1.18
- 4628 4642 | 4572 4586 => 1.10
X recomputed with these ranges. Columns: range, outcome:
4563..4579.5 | 0.529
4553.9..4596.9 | 0.517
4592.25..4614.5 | 0.55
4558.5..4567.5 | 0.527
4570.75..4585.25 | 0.514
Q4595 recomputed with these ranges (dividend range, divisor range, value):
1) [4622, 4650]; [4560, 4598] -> 1.07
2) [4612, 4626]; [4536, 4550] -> 1.25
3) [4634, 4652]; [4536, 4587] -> 1.06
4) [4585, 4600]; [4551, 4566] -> 1.05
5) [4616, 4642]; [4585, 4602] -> 1.08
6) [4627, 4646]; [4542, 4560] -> 1.16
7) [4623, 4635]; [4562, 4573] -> 1.11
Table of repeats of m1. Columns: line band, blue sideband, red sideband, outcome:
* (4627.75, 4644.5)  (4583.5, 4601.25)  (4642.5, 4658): -1.9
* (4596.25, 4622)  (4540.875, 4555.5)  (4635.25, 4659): -3.2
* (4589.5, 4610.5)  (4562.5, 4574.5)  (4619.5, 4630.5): 1.0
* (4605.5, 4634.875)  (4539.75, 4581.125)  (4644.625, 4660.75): -4.7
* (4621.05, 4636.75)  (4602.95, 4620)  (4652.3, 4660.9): -1.6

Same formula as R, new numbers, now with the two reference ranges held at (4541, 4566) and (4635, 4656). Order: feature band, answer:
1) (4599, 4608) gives -0.7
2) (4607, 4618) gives -1.4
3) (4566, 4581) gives -0.8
